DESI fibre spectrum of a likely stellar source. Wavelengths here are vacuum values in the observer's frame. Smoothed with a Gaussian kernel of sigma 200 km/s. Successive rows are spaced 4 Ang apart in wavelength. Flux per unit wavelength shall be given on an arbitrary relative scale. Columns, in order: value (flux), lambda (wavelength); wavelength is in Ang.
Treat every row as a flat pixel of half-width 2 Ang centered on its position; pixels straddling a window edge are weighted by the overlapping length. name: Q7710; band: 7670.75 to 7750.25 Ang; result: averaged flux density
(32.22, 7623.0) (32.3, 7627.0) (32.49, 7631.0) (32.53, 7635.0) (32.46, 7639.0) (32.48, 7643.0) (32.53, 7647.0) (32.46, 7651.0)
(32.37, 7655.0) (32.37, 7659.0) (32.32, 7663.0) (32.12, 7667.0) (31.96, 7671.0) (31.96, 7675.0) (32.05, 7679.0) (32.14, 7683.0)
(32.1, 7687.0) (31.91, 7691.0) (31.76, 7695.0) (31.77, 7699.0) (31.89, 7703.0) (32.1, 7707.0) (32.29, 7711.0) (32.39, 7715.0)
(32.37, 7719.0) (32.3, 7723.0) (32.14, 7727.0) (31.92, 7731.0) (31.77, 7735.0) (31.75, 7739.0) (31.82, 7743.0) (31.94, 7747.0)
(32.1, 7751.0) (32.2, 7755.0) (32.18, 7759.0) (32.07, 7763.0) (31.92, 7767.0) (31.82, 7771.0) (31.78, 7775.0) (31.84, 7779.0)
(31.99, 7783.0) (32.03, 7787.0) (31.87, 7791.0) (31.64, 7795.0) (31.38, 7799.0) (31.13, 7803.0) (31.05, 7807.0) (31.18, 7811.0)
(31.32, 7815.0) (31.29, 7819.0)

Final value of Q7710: 32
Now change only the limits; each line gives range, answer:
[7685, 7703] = 31.9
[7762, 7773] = 31.9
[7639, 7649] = 32.5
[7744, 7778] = 32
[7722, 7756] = 32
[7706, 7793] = 32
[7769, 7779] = 31.8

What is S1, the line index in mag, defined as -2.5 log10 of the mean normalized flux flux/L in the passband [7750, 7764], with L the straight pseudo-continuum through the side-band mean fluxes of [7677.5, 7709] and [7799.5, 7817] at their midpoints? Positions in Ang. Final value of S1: -0.02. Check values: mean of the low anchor 32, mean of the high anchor 31.2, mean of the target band 32.1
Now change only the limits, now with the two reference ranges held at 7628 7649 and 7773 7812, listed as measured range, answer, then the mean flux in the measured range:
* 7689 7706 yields 0.01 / 31.8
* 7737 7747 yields 0.00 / 31.8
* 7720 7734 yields 0.00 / 32.1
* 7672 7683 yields 0.01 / 32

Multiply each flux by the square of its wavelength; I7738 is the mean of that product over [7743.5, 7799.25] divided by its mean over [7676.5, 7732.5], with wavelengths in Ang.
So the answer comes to 1.0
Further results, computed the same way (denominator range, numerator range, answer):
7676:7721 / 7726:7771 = 1.01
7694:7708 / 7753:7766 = 1.02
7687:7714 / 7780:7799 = 1.02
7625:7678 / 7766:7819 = 1.01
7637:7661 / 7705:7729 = 1.01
